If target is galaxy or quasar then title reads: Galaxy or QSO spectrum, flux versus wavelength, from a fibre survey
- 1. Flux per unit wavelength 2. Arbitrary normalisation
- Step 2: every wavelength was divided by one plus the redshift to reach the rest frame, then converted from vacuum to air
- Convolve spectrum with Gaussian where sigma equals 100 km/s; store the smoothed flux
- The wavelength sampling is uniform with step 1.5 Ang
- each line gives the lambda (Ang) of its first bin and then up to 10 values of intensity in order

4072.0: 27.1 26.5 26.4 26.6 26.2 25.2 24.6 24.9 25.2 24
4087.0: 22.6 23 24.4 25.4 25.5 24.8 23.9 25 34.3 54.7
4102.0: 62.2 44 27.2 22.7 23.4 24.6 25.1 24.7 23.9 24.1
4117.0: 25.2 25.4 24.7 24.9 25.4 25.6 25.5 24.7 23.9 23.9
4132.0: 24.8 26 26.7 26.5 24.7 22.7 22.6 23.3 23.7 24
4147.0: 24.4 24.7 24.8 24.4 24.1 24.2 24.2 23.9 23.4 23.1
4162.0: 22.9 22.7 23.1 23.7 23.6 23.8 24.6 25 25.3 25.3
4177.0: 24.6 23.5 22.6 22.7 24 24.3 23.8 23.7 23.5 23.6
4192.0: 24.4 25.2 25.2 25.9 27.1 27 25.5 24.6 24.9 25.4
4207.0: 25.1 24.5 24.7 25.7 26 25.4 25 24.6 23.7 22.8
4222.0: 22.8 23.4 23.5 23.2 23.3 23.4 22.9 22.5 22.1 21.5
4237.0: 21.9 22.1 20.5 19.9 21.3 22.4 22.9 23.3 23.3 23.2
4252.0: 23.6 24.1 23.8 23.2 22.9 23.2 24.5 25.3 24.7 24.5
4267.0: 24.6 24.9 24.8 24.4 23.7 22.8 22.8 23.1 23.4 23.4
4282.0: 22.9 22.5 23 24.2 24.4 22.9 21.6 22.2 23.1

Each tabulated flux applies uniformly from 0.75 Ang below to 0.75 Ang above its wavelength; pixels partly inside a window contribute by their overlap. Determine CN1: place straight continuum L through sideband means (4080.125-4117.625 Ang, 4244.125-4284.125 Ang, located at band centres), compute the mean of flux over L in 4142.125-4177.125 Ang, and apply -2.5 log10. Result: 0.11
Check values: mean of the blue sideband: 28.4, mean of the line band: 24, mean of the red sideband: 23.7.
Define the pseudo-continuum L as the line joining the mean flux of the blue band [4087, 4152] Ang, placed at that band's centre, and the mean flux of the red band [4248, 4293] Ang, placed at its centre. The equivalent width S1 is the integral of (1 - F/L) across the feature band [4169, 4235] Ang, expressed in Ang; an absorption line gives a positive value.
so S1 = 1.99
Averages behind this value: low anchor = 26.8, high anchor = 23.6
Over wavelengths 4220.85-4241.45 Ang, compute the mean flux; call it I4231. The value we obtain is 22.5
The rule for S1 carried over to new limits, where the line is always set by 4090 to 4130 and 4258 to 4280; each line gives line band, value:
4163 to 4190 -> 2.71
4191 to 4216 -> 0.41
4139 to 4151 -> 1.58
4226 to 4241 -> 1.62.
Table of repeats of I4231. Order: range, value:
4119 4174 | 24.3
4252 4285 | 23.8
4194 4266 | 23.8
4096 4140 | 28.1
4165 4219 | 24.6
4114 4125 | 25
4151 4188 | 23.9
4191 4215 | 25.4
